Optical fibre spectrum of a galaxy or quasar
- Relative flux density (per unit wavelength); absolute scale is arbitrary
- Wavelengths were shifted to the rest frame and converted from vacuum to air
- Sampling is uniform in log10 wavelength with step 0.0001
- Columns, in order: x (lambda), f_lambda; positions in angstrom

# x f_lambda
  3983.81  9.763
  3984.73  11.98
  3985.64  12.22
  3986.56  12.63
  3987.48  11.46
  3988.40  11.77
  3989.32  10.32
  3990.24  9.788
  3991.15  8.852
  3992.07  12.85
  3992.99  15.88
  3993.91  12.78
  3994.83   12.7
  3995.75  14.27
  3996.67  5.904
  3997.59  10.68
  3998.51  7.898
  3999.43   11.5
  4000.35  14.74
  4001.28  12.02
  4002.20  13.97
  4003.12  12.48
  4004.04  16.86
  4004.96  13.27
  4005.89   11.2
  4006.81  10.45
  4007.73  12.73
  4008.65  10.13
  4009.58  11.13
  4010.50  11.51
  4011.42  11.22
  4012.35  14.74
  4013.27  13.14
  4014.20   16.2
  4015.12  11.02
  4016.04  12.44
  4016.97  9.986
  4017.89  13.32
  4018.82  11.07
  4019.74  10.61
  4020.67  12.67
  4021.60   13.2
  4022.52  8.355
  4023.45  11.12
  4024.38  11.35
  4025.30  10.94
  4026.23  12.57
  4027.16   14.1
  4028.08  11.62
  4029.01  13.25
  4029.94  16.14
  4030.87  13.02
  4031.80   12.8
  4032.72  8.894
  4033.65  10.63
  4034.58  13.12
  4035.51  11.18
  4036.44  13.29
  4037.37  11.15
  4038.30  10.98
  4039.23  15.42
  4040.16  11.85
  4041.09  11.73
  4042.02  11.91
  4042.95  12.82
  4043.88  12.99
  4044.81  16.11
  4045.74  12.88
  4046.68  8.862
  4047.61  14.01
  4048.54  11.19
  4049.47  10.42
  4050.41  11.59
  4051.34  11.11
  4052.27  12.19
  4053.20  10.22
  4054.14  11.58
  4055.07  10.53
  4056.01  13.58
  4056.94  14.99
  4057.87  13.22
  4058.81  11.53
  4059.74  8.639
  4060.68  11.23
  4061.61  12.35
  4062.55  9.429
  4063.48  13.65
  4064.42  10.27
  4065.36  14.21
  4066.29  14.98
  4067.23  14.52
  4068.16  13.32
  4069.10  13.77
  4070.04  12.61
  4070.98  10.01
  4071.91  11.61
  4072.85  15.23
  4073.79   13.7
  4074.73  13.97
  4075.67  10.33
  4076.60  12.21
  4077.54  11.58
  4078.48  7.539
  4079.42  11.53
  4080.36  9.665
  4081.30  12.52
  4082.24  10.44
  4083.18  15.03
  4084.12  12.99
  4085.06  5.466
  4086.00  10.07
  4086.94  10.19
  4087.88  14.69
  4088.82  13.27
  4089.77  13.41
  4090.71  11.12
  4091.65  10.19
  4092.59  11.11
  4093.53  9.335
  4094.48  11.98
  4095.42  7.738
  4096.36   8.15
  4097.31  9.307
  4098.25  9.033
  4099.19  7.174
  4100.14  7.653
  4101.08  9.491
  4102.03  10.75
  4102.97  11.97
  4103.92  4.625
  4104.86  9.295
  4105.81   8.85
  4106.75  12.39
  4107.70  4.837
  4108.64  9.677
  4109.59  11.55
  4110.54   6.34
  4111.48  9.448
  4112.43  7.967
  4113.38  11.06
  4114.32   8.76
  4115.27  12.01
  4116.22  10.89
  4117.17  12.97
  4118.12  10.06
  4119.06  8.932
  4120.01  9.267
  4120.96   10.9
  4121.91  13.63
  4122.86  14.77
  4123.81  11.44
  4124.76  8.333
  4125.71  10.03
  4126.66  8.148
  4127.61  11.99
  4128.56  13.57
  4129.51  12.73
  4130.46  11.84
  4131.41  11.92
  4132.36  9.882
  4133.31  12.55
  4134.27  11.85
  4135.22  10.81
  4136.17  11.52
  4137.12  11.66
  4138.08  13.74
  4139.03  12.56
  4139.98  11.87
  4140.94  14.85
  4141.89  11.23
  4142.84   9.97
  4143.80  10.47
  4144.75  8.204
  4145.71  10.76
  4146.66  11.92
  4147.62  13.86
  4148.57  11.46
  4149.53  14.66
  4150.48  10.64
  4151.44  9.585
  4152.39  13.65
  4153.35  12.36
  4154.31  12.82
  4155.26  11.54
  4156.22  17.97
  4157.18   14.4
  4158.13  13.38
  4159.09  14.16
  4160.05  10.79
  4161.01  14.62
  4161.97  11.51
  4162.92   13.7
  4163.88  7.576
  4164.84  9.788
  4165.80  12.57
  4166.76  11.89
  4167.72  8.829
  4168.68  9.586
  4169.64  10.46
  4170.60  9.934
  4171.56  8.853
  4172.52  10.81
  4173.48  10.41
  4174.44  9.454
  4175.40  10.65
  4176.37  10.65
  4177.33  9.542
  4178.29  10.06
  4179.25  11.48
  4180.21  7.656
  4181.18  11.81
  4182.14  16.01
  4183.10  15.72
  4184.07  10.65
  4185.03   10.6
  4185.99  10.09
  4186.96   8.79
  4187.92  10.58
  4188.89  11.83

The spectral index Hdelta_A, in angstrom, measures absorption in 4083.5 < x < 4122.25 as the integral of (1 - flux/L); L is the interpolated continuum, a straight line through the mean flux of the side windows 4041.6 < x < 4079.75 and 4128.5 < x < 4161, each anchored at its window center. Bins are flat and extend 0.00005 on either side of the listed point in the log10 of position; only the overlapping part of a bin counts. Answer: 7.1 angstrom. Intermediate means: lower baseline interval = 12.2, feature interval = 9.97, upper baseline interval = 12.2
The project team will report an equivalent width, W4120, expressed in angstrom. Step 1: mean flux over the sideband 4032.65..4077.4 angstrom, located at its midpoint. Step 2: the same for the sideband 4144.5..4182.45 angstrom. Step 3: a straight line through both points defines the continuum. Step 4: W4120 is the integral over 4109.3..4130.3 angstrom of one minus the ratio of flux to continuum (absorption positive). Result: 2.0 angstrom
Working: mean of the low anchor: 12.2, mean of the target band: 10.7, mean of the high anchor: 11.5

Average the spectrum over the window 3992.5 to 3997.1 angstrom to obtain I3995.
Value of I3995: 12.3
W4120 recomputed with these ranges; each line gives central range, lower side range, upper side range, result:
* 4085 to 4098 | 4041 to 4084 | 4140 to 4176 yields 1.5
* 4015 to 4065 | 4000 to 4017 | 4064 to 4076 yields 3.4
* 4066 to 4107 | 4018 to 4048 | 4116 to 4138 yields 2.6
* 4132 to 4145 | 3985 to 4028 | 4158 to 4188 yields -0.5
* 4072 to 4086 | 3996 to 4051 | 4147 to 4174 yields 0.5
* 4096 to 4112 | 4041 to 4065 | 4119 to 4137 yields 3.7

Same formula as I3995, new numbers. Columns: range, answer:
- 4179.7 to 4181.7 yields 9.88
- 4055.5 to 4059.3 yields 13.3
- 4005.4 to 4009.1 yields 11.1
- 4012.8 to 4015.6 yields 13.5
